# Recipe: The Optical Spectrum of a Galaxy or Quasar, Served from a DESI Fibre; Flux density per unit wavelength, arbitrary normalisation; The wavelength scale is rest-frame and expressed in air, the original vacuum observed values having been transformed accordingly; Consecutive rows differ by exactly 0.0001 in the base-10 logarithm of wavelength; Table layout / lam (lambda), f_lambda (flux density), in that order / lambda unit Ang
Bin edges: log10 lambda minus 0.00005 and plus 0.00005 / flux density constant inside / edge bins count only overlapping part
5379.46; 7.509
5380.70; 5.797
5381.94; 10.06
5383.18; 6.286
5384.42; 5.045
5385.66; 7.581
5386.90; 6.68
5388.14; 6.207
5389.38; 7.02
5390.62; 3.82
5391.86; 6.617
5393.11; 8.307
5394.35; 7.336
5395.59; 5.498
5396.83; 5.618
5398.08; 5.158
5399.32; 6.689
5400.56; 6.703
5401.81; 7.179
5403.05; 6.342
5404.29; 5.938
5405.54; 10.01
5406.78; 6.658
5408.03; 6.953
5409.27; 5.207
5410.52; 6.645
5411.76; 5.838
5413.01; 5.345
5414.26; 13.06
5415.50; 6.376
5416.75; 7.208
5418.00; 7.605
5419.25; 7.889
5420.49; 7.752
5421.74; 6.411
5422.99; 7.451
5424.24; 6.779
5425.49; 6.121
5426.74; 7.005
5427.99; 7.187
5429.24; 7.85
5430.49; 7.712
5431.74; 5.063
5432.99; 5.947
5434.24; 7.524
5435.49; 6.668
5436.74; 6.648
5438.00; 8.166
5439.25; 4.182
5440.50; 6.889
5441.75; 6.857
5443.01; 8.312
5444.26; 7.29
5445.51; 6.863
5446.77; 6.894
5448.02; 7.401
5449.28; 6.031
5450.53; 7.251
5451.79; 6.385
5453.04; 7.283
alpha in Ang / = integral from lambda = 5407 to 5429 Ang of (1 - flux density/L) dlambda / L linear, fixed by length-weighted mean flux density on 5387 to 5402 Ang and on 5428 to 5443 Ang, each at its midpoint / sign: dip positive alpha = -1.8 Ang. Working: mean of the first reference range 6.33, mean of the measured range 7.11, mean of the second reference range 6.77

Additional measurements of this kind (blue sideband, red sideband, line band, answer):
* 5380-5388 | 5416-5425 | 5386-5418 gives 1.4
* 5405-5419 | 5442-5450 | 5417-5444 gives 1.0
